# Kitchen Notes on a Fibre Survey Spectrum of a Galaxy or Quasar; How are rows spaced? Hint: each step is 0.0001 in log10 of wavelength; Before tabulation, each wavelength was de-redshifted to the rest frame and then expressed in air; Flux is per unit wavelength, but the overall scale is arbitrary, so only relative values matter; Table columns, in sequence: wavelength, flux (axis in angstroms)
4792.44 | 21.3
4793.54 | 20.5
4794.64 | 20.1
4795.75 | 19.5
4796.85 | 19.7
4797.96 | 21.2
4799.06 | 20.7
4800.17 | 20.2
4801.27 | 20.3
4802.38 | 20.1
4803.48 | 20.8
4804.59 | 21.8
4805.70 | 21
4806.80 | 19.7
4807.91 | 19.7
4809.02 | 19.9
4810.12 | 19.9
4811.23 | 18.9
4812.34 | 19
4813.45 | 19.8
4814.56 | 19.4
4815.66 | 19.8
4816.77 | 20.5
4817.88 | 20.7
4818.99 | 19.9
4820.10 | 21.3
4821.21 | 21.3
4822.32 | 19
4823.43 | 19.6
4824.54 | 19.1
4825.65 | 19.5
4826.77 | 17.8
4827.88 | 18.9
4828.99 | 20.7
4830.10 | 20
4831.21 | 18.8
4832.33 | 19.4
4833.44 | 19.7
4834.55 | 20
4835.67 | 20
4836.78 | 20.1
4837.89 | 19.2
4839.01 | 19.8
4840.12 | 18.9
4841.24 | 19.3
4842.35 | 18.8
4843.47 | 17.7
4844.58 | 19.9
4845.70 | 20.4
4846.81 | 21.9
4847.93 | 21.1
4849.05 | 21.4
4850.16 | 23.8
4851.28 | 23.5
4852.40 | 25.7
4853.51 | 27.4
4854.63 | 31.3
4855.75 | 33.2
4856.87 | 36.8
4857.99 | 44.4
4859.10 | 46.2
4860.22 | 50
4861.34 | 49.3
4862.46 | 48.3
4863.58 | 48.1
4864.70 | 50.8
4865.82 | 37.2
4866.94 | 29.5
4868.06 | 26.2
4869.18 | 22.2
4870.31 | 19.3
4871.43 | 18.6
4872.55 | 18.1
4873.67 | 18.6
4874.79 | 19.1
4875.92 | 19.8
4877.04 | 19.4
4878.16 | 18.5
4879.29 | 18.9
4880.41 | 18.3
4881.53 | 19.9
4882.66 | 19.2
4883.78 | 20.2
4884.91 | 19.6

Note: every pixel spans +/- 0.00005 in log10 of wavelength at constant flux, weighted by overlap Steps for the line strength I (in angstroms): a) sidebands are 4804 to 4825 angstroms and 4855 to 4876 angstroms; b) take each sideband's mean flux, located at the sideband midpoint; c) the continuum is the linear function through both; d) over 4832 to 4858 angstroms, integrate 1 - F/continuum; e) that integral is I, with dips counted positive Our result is 4.9 angstroms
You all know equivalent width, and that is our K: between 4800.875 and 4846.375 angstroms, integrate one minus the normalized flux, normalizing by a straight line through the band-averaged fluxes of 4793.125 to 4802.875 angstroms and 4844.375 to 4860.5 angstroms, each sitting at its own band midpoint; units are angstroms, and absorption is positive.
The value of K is 8.70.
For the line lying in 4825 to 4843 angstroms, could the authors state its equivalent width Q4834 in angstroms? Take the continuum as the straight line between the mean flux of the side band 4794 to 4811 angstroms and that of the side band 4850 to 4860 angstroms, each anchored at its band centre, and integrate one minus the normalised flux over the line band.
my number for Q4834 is 5.6 angstroms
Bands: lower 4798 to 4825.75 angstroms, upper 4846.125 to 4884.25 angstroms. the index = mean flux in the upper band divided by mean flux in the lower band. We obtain 1.41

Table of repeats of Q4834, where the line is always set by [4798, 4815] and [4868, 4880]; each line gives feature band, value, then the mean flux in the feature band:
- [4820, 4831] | 0.19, 19.6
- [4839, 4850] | -0.14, 20.1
